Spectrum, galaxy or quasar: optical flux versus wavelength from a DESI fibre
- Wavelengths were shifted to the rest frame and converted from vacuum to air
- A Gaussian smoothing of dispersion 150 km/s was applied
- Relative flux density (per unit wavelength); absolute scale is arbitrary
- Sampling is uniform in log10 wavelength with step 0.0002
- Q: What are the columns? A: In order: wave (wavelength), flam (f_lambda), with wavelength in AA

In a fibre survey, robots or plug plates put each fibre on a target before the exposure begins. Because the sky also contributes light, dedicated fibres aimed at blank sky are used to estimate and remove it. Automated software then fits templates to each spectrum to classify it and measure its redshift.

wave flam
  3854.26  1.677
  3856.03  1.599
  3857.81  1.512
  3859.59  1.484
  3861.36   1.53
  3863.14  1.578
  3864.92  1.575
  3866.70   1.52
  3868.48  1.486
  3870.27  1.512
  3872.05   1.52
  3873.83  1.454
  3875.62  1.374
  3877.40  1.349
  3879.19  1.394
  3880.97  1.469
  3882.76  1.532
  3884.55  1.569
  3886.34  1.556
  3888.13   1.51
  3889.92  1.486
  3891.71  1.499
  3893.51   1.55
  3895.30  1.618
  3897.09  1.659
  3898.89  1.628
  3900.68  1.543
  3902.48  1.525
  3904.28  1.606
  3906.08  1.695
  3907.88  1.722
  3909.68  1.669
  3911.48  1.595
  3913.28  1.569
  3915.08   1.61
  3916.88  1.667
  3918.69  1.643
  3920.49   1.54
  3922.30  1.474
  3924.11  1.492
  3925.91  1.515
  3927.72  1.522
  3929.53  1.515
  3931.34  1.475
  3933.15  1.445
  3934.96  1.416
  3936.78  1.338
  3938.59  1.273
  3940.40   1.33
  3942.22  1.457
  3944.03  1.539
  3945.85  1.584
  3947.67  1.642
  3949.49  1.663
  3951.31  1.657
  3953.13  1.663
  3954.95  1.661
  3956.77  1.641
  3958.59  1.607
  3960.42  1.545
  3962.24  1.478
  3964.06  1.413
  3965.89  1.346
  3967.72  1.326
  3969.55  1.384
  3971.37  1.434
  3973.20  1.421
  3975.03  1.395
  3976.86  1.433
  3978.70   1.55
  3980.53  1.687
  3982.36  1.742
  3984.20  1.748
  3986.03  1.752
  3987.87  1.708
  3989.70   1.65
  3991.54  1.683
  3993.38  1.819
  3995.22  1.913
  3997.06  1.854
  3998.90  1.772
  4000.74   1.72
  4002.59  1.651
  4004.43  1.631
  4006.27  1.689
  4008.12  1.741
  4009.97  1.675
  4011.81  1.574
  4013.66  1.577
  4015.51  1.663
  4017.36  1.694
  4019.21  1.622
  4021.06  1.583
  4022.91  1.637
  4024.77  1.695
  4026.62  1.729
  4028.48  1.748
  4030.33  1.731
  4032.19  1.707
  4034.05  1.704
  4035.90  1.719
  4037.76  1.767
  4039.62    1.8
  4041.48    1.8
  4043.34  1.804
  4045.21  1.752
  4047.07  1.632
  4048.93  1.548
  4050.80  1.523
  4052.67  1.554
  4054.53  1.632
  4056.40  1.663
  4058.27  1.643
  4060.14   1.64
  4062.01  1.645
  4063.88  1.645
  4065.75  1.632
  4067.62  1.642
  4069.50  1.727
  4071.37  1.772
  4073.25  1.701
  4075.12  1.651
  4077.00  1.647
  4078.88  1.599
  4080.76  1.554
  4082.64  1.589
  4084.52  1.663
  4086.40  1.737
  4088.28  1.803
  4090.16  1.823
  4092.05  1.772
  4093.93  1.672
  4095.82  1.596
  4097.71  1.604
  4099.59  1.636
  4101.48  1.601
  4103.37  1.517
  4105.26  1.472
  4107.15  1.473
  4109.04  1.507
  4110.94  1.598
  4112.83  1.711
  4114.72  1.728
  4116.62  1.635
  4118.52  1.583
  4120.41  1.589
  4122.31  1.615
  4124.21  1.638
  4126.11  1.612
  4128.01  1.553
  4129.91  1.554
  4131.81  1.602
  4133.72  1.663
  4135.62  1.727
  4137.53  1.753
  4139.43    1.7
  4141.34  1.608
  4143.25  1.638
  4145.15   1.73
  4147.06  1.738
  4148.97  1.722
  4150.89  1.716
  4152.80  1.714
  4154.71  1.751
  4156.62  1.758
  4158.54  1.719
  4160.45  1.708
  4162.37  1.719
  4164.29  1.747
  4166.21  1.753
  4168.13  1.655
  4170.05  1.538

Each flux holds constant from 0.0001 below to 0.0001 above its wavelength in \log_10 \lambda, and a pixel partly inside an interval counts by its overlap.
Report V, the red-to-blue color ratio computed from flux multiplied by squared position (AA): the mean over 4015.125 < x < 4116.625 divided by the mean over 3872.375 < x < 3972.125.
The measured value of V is 1.17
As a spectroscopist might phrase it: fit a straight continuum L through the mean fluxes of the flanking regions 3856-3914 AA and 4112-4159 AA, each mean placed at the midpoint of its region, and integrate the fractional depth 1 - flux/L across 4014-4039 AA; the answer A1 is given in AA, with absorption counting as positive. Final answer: -1.19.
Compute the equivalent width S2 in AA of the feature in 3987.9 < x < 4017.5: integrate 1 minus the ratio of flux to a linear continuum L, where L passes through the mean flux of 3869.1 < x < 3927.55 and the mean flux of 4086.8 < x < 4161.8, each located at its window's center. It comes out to -2.0 AA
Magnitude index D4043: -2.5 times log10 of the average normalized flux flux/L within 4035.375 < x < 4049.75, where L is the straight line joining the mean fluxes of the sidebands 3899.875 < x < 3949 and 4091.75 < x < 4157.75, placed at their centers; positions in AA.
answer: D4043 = -0.09 mag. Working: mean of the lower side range 1.53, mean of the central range 1.73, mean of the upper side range 1.64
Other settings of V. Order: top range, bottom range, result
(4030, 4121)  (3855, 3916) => 1.18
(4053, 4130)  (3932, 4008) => 1.10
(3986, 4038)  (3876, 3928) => 1.15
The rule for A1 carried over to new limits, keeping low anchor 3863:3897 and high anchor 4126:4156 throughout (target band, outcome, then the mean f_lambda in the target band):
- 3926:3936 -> 0.4 AA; 1.48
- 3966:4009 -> -1.6 AA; 1.63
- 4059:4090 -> -0.7 AA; 1.67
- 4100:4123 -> 1.0 AA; 1.59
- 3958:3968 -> 0.7 AA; 1.45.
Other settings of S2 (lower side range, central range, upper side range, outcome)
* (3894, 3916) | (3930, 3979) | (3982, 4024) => 5.1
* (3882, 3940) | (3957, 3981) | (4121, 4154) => 1.7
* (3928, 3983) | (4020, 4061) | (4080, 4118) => -2.7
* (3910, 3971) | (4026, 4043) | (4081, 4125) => -1.8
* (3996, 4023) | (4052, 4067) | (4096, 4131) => 0.0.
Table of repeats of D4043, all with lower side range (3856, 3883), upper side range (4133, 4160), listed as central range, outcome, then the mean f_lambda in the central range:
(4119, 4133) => 0.07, 1.6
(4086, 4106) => 0.01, 1.66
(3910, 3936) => 0.00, 1.54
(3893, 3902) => -0.06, 1.6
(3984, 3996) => -0.11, 1.75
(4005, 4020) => -0.03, 1.65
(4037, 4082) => -0.02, 1.66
